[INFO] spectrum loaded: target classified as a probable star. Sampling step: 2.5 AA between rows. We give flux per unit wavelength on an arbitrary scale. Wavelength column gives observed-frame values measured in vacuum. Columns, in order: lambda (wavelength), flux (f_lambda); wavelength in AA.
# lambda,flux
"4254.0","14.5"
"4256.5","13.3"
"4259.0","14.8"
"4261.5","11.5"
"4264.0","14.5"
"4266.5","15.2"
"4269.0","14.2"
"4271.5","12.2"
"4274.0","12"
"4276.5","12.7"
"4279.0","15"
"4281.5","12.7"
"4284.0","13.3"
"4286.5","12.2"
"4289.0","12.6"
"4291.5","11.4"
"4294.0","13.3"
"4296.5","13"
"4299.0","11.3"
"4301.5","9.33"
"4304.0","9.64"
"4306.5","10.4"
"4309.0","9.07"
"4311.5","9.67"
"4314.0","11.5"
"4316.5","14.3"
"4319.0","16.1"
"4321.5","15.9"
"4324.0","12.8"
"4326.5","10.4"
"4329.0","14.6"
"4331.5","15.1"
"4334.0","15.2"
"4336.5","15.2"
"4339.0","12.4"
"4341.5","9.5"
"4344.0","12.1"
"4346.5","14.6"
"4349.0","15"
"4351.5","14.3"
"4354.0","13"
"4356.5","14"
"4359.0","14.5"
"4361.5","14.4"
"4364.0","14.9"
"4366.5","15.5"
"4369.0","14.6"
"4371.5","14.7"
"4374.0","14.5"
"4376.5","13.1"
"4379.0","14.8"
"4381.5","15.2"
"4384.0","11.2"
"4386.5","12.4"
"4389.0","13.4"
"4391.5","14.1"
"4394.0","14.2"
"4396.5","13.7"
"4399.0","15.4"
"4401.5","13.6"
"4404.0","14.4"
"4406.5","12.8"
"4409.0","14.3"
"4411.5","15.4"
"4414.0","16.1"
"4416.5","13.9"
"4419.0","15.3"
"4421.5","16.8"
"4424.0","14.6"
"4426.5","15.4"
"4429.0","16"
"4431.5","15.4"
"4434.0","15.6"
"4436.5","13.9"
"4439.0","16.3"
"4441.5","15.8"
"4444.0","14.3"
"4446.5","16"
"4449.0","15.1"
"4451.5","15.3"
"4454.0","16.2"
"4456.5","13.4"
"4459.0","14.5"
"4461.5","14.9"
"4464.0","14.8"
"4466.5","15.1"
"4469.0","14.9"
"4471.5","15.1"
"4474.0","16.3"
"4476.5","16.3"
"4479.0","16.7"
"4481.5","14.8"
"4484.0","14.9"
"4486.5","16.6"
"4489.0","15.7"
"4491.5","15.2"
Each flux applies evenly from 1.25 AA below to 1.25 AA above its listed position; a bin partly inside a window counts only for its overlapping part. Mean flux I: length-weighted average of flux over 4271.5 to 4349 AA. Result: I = 12.6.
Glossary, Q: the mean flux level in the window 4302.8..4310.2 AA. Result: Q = 9.71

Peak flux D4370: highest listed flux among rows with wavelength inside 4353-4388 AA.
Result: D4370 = 15.5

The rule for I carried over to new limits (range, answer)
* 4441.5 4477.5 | 15.2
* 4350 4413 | 14.1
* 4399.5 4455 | 15.1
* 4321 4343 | 13.4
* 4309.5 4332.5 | 13.2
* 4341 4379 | 14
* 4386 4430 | 14.6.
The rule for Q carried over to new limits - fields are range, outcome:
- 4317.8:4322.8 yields 16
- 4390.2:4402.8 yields 14.2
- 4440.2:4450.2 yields 15.3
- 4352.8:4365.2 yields 14.2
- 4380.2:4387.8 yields 12.9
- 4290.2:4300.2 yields 12.3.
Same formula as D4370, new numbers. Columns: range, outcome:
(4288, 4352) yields 16.1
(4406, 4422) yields 16.8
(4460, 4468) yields 15.1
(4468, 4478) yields 16.3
